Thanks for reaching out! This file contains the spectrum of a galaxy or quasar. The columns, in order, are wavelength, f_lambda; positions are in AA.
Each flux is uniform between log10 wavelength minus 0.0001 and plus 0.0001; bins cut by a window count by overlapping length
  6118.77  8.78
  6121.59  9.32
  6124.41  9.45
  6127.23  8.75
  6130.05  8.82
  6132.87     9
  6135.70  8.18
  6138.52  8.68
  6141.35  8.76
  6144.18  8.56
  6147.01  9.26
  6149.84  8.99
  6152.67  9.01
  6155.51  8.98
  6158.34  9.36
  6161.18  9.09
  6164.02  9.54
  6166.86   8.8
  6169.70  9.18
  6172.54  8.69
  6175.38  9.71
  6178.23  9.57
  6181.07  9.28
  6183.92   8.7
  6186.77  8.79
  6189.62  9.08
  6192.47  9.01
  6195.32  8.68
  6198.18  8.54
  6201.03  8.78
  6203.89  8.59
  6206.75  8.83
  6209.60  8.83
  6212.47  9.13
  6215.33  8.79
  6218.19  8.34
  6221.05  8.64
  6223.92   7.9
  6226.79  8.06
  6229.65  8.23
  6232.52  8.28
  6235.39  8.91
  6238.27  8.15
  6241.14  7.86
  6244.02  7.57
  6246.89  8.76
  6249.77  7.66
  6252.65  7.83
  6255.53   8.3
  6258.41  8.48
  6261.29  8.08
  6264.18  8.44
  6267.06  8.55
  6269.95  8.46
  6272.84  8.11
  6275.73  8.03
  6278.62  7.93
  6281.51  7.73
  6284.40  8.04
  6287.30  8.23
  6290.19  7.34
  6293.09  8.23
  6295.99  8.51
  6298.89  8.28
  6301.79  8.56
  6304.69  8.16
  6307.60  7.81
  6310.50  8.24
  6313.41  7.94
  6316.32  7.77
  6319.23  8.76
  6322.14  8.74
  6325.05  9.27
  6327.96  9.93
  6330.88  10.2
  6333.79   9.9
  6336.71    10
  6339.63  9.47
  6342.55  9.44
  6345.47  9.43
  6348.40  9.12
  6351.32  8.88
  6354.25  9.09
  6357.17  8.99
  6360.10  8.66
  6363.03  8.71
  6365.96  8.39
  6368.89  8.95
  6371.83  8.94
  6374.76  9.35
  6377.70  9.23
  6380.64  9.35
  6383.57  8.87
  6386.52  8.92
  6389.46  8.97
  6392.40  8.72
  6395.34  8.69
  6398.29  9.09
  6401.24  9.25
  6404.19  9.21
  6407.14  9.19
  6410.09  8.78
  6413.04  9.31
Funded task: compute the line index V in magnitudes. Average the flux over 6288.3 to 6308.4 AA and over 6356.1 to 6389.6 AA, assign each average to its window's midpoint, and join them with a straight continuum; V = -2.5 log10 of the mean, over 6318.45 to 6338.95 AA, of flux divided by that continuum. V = -0.13 mag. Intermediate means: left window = 8.14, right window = 8.94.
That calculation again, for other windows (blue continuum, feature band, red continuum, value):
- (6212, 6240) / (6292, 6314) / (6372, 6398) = 0.06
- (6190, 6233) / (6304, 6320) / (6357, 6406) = 0.09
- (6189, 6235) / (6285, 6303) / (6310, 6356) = 0.10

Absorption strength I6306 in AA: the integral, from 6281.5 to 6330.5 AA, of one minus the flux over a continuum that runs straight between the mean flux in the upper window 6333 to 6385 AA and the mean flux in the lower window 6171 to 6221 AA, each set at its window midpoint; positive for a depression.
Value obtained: 3.67 AA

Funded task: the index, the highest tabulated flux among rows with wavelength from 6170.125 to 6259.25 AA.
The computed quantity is 9.71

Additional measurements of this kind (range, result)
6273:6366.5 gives 10.2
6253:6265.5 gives 8.48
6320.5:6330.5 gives 9.93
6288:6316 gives 8.56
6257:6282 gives 8.55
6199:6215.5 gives 9.13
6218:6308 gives 8.91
